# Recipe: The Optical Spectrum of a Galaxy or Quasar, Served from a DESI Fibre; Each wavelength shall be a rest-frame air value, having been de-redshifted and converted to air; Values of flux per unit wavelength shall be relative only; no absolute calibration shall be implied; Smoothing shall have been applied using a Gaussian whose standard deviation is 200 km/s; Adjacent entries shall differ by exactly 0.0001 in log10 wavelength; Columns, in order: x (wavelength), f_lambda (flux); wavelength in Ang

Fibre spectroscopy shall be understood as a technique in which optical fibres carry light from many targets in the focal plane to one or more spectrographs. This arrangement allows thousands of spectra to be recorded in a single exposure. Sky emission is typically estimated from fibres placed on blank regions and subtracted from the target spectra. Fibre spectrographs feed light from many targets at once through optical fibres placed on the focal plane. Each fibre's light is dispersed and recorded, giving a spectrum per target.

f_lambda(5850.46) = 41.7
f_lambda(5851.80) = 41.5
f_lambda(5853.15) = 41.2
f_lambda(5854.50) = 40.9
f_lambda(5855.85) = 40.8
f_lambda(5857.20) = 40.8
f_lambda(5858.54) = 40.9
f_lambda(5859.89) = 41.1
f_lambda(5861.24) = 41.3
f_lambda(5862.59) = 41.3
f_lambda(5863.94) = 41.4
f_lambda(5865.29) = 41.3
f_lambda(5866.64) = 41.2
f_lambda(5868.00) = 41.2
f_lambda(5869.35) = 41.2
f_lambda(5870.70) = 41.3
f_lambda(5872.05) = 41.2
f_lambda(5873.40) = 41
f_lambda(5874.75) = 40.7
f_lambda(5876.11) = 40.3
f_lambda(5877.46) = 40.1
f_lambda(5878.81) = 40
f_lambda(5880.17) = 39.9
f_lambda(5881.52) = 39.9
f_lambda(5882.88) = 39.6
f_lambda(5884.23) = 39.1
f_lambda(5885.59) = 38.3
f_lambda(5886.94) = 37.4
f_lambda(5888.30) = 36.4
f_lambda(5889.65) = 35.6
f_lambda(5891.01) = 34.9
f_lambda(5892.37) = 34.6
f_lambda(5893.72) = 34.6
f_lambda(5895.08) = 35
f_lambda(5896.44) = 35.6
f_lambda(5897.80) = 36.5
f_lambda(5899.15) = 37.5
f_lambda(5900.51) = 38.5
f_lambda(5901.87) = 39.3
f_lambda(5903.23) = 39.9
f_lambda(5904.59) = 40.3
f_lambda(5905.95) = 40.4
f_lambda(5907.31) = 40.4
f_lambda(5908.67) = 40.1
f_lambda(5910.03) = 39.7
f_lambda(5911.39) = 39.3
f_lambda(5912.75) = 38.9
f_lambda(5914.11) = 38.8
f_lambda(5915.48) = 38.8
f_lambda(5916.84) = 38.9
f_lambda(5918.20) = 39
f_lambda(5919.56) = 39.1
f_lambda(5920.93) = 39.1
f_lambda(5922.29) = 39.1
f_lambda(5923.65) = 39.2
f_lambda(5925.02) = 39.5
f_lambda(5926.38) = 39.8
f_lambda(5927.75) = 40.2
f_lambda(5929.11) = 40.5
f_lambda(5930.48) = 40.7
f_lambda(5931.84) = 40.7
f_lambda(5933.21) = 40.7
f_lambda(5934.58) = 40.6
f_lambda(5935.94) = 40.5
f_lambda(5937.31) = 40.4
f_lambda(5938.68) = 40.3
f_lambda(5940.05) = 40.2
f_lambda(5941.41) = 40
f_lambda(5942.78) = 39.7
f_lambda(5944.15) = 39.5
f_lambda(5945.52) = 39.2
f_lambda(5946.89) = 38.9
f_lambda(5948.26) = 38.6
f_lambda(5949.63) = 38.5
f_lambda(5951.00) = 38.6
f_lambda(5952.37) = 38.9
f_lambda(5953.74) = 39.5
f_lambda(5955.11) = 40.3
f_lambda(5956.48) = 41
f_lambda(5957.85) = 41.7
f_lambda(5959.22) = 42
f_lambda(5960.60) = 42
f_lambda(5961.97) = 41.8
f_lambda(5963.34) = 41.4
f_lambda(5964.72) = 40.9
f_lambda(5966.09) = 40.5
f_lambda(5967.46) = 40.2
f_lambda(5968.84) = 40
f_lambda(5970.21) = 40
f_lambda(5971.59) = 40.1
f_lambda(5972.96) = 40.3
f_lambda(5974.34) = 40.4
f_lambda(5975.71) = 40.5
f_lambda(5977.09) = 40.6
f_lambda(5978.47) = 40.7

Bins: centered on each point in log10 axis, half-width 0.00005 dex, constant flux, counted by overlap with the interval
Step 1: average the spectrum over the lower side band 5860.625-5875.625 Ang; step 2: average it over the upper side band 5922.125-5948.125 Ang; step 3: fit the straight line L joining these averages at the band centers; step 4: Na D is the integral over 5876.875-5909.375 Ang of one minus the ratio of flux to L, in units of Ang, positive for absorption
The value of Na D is 2.1 Ang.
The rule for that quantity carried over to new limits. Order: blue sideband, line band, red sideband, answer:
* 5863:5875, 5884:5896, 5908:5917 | 1.2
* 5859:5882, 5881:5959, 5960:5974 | 3.4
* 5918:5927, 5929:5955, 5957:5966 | 0.4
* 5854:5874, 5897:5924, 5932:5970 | 1.0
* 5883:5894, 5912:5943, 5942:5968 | -0.9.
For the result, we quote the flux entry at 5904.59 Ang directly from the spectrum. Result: 40.3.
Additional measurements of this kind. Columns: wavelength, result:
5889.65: 35.6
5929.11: 40.5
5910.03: 39.7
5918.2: 39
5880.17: 39.9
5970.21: 40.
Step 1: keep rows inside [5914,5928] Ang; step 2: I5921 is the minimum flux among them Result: 38.8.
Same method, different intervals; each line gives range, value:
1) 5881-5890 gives 35.6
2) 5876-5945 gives 34.6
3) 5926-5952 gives 38.5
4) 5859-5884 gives 39.6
